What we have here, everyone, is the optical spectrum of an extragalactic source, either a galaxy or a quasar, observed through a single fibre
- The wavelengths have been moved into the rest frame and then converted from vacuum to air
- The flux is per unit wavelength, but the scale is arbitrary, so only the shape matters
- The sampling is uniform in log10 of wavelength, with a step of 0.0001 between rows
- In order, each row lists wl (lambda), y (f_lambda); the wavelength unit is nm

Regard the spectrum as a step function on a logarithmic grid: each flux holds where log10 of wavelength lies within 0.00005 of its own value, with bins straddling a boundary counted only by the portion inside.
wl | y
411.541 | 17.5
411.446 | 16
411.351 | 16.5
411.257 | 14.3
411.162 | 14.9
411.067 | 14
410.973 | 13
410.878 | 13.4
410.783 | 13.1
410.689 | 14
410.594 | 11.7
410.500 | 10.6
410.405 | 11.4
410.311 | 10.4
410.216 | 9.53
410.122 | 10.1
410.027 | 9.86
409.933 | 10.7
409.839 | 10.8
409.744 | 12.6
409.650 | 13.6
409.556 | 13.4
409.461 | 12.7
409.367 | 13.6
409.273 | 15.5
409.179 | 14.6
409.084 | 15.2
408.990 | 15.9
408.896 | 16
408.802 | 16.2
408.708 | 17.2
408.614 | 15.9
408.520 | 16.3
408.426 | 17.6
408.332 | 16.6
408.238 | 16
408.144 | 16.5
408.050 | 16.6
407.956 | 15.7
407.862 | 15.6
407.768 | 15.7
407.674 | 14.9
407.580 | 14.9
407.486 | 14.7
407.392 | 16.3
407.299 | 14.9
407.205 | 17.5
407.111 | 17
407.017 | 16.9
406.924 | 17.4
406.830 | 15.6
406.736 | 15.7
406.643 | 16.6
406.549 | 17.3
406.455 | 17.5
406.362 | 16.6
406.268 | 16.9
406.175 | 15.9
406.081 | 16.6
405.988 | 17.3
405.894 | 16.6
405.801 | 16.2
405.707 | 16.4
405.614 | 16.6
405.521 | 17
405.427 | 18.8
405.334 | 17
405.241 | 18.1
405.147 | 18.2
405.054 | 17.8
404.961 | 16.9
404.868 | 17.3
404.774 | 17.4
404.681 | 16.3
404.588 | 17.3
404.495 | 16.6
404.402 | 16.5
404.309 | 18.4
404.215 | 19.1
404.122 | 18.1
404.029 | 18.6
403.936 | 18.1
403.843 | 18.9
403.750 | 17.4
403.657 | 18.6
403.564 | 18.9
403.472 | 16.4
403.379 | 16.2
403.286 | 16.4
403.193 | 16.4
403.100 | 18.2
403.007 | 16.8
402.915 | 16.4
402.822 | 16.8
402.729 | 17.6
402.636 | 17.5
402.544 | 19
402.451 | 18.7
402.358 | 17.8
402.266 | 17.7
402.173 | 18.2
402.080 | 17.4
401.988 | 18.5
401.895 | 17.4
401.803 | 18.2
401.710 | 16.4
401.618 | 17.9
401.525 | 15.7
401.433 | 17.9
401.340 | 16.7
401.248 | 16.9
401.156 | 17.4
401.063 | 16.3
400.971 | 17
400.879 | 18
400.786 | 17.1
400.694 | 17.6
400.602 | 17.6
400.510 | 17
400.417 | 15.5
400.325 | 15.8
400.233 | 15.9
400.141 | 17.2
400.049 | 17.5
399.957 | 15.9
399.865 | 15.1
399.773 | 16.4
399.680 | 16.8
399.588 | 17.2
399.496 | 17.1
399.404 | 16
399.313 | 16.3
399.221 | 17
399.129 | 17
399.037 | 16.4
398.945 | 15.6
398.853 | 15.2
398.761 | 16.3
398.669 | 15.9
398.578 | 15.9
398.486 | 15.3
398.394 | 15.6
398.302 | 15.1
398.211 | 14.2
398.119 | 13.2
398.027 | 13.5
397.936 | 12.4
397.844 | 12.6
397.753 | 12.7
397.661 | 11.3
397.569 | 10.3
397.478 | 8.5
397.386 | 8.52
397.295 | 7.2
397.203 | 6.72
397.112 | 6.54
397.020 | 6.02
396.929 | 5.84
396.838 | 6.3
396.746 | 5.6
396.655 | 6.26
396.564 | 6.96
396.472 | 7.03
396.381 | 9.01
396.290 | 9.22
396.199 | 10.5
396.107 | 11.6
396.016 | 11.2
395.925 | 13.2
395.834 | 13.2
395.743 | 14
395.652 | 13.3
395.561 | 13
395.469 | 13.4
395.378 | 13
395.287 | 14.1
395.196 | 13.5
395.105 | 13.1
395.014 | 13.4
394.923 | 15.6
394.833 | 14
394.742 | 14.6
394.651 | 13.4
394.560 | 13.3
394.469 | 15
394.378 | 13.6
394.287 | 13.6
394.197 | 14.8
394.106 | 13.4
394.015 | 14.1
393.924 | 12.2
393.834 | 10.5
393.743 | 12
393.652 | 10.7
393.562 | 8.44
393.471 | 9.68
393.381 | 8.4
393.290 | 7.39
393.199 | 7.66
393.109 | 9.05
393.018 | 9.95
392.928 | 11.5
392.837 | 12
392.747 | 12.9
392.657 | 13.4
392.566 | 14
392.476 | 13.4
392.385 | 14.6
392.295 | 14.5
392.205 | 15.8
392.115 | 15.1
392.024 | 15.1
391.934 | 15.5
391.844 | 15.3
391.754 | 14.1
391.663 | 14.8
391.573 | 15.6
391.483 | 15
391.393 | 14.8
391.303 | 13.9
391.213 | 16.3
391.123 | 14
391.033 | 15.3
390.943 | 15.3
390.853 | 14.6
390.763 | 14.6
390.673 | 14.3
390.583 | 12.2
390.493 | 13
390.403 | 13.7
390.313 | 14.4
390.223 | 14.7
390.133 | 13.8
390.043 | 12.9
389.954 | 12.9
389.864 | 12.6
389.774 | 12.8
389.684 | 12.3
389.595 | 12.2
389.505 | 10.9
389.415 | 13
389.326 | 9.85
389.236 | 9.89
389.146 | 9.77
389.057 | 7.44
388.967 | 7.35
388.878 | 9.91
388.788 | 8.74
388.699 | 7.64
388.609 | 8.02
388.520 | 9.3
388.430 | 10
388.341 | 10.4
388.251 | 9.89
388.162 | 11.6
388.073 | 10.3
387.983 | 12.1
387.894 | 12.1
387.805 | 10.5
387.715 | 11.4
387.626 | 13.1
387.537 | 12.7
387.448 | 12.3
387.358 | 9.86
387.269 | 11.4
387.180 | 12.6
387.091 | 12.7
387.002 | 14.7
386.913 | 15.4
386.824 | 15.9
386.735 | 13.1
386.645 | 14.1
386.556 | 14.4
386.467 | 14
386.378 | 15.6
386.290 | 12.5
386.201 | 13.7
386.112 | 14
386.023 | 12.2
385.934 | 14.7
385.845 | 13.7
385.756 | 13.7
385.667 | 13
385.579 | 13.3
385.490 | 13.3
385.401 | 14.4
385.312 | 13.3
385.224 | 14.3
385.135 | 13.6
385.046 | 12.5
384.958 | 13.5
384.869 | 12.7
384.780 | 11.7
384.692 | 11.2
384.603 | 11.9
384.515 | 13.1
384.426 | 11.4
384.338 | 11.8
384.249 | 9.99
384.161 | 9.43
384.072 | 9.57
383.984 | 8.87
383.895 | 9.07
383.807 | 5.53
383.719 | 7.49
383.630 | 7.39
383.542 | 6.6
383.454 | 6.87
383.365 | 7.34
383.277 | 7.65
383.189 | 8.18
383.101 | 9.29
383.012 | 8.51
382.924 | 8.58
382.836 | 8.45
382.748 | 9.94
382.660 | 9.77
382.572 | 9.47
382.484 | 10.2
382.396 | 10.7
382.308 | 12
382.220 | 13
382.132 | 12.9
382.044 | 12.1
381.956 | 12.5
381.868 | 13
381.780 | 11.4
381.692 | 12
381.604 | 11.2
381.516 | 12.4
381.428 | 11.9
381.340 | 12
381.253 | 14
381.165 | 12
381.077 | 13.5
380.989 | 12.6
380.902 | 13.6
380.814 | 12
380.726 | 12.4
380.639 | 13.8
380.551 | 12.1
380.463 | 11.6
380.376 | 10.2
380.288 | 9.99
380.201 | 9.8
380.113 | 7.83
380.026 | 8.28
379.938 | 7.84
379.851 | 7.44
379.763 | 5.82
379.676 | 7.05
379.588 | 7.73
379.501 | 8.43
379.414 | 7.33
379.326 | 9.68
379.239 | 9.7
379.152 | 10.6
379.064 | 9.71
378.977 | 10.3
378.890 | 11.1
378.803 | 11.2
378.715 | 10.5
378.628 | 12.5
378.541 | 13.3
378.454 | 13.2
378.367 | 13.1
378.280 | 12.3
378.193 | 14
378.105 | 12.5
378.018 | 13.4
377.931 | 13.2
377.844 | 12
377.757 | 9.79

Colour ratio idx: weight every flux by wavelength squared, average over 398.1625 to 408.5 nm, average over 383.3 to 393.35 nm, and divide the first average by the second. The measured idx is 1.49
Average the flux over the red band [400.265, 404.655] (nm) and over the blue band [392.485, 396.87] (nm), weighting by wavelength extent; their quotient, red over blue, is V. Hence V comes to 1.5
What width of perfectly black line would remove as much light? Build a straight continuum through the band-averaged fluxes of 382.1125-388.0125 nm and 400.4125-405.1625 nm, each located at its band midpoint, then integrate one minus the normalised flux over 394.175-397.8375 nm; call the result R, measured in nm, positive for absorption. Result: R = 0.99 nm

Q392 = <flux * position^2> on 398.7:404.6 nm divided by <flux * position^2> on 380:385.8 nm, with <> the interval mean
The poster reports 1.7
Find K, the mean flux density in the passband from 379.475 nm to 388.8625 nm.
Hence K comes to 11.2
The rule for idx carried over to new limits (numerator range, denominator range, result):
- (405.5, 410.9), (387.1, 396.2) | 1.30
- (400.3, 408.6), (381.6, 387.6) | 1.62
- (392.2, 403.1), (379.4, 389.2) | 1.34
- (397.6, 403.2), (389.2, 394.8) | 1.31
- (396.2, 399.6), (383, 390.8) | 1.08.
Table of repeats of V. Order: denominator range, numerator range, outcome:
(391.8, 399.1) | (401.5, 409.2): 1.40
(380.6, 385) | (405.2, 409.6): 1.51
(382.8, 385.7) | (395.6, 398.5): 0.99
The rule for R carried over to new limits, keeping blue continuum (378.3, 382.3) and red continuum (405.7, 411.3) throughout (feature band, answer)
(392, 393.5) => 0.080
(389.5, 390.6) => -0.064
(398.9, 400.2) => -0.279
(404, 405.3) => -0.299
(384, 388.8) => -0.180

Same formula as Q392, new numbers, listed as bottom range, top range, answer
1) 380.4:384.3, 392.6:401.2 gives 1.33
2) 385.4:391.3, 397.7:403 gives 1.40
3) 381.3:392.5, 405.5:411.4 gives 1.38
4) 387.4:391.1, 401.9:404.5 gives 1.62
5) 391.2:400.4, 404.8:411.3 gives 1.25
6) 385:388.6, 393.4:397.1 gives 0.94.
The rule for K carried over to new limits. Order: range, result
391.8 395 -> 12.7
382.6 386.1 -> 10.7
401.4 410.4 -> 16.3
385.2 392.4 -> 12.9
